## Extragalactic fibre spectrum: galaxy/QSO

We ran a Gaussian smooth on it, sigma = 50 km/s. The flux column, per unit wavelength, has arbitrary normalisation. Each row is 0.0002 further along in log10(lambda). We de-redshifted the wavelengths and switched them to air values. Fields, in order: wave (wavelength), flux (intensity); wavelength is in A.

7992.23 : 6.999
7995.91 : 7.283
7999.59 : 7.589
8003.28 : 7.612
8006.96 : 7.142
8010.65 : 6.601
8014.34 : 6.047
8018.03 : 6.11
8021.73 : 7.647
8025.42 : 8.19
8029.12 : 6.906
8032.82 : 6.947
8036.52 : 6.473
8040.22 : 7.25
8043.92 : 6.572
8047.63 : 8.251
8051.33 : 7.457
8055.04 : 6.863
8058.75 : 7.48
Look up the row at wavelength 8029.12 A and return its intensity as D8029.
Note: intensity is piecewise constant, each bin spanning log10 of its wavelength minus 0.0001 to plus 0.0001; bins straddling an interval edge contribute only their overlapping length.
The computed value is 6.906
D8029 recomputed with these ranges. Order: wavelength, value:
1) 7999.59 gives 7.589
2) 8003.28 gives 7.612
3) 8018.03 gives 6.11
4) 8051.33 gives 7.457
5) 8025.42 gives 8.19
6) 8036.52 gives 6.473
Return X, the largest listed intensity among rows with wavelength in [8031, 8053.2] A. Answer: 8.251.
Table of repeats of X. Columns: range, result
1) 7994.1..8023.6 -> 7.647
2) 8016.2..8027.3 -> 8.19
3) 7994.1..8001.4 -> 7.589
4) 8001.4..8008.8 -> 7.612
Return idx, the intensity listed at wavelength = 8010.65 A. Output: 6.601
